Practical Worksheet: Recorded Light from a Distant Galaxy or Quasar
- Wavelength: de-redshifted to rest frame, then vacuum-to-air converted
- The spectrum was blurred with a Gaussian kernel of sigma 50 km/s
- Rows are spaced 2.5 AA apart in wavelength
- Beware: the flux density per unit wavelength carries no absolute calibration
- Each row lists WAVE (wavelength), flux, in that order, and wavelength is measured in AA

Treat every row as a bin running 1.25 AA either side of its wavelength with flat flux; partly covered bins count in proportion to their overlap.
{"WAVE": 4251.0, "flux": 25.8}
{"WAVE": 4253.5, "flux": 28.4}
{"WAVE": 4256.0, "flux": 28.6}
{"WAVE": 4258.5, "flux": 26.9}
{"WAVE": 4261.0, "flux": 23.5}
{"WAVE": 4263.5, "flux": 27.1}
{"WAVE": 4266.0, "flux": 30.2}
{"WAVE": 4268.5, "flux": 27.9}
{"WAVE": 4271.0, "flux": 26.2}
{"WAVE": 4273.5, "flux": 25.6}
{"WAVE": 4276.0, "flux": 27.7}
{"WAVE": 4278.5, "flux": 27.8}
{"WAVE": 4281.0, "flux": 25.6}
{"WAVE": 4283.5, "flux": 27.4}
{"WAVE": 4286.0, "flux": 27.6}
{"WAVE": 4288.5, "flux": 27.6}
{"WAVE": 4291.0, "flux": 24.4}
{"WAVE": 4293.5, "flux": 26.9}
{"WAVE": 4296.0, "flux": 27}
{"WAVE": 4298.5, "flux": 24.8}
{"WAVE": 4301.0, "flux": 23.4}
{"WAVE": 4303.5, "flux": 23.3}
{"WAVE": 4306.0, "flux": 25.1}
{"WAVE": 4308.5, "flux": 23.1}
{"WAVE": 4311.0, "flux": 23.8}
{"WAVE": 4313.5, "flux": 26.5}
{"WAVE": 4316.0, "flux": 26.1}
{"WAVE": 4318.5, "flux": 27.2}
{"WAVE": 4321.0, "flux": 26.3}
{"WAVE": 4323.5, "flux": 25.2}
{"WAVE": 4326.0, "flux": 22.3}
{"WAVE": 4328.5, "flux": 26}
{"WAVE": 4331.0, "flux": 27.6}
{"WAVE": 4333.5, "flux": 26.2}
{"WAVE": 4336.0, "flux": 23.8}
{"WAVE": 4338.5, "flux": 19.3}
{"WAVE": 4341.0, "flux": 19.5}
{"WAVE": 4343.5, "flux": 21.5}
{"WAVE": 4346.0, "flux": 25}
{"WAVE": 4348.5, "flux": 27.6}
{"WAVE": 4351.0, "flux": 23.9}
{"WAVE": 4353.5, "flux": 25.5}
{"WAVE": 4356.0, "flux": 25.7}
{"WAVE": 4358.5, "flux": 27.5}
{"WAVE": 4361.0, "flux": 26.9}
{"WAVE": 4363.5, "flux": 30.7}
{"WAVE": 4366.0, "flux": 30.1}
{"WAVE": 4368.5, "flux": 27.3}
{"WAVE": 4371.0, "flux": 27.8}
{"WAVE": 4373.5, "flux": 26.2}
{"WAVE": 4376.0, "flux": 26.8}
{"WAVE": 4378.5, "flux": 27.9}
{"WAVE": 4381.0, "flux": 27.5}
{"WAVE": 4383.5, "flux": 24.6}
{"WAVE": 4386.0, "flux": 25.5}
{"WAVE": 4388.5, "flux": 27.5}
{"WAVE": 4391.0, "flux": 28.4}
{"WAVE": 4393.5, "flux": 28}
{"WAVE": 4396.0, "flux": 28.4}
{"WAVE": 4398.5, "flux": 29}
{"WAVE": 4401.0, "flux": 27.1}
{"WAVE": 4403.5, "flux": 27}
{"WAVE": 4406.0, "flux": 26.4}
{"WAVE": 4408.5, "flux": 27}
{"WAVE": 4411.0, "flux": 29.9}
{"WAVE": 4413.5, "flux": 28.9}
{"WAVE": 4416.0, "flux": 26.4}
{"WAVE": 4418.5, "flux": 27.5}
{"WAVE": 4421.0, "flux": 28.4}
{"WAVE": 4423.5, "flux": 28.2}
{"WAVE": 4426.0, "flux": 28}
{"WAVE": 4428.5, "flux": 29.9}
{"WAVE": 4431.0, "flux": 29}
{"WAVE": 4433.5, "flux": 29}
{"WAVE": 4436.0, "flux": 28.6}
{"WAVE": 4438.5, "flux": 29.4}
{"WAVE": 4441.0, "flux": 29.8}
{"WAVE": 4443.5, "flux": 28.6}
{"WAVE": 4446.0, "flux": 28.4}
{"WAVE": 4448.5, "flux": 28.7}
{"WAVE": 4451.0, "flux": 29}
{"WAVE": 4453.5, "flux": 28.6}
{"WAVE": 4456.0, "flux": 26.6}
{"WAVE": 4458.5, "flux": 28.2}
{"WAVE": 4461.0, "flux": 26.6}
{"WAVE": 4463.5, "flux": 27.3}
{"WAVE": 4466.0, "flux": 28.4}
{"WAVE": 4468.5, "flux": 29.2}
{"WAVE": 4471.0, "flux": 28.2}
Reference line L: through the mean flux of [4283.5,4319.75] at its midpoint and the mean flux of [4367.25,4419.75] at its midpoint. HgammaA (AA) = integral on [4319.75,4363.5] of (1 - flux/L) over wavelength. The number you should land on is 2.5 AA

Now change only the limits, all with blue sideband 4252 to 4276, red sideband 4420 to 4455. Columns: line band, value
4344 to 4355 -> 1.1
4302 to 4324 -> 2.0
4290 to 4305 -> 1.4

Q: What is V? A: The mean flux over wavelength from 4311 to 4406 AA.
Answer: 26.2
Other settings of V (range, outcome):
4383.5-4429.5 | 27.8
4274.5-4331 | 25.7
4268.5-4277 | 26.7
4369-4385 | 26.8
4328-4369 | 25.5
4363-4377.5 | 28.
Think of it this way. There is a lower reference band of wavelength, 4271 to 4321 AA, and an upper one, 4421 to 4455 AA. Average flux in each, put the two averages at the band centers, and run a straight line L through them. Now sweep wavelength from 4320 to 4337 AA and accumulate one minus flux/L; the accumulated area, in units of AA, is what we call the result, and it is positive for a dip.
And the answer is 0.8 AA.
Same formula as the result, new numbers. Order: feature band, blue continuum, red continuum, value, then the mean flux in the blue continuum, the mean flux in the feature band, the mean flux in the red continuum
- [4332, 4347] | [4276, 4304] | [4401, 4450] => 2.4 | 26.1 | 22.6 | 28.3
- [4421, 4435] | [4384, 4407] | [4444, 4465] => -0.5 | 27.4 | 28.8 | 28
